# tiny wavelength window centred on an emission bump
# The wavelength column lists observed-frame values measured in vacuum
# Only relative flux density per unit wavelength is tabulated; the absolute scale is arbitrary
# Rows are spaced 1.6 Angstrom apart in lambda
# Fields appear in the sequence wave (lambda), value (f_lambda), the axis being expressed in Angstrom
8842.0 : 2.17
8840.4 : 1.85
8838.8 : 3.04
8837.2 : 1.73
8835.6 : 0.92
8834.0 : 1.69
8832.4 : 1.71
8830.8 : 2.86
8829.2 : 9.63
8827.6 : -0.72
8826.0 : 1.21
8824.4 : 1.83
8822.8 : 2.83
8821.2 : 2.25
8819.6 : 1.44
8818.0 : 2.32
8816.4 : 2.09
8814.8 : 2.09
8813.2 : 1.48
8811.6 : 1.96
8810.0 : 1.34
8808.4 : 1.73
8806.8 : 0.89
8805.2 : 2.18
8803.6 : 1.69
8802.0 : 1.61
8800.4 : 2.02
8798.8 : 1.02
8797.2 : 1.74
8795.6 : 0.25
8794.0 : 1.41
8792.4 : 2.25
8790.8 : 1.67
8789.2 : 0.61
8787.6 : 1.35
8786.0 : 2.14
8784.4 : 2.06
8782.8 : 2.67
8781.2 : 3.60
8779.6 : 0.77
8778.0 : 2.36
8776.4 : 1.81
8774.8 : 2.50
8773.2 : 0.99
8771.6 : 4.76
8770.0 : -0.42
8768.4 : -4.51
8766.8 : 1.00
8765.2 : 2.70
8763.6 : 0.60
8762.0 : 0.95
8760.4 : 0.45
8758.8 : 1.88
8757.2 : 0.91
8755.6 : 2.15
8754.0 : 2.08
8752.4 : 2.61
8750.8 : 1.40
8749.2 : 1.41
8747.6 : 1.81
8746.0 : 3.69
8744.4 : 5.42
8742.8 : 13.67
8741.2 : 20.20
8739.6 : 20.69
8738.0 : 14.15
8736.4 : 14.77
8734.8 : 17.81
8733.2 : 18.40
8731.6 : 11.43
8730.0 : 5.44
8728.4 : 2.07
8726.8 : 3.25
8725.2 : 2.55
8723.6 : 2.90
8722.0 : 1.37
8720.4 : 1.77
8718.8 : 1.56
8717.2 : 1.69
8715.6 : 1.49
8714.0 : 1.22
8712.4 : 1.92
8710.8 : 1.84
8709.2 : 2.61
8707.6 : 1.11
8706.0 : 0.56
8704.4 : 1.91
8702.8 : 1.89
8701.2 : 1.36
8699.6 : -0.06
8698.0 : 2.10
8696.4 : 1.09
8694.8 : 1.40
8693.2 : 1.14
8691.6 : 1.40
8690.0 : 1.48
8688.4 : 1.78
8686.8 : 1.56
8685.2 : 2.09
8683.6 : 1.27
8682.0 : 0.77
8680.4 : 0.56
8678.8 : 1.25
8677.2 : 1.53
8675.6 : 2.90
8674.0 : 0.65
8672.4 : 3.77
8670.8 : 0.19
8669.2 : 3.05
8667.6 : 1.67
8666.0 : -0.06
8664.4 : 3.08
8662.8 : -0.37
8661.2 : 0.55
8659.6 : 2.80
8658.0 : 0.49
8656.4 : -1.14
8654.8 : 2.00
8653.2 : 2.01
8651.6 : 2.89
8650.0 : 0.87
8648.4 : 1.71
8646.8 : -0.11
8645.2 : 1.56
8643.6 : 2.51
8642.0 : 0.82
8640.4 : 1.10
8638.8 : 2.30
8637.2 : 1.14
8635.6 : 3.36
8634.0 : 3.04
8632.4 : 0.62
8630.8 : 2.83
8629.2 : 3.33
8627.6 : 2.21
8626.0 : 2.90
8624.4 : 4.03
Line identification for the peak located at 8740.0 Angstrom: [O II]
